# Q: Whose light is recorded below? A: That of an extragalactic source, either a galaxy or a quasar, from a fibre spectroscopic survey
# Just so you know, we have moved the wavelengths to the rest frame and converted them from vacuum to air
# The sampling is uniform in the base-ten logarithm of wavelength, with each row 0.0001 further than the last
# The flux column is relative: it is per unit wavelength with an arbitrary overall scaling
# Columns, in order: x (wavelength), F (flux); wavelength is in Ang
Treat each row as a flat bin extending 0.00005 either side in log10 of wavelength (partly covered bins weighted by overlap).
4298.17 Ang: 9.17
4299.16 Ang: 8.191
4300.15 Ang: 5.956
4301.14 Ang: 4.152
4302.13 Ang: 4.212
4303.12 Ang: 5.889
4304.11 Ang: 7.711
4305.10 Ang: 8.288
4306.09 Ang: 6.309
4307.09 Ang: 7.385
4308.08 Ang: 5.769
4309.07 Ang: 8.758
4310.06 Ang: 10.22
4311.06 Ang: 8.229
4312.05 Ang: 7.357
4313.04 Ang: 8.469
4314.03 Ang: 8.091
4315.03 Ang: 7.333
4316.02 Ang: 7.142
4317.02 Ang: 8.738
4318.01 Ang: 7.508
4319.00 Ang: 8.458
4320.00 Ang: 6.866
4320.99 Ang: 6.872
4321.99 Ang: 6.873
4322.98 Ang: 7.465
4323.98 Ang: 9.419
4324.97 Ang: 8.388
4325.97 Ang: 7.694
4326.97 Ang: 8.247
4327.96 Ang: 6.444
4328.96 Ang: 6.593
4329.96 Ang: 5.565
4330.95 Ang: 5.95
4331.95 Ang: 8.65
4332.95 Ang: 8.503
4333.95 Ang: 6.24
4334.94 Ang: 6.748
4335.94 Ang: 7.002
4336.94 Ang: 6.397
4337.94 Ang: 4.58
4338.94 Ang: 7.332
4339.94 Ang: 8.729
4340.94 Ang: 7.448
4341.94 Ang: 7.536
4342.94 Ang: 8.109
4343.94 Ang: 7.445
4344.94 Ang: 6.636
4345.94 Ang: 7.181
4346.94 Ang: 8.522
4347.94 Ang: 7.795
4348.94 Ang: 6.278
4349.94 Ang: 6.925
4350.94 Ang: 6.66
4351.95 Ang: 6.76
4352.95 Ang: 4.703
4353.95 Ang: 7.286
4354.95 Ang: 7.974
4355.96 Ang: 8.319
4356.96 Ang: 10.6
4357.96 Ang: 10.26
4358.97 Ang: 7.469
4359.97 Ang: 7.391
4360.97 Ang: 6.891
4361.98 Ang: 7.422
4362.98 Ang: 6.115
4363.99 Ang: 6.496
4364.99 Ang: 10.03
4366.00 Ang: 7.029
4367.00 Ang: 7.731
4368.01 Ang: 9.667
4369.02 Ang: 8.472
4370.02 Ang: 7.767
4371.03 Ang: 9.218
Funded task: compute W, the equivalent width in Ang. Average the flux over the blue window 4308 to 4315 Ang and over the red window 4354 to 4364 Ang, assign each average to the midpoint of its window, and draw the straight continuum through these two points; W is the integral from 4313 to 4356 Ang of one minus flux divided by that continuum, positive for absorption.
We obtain 4.2 Ang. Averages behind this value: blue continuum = 8.21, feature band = 7.29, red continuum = 7.93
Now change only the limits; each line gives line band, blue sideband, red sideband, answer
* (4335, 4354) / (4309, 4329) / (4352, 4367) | 1.8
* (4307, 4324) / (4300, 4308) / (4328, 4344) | -3.4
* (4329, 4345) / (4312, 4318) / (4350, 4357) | 0.9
